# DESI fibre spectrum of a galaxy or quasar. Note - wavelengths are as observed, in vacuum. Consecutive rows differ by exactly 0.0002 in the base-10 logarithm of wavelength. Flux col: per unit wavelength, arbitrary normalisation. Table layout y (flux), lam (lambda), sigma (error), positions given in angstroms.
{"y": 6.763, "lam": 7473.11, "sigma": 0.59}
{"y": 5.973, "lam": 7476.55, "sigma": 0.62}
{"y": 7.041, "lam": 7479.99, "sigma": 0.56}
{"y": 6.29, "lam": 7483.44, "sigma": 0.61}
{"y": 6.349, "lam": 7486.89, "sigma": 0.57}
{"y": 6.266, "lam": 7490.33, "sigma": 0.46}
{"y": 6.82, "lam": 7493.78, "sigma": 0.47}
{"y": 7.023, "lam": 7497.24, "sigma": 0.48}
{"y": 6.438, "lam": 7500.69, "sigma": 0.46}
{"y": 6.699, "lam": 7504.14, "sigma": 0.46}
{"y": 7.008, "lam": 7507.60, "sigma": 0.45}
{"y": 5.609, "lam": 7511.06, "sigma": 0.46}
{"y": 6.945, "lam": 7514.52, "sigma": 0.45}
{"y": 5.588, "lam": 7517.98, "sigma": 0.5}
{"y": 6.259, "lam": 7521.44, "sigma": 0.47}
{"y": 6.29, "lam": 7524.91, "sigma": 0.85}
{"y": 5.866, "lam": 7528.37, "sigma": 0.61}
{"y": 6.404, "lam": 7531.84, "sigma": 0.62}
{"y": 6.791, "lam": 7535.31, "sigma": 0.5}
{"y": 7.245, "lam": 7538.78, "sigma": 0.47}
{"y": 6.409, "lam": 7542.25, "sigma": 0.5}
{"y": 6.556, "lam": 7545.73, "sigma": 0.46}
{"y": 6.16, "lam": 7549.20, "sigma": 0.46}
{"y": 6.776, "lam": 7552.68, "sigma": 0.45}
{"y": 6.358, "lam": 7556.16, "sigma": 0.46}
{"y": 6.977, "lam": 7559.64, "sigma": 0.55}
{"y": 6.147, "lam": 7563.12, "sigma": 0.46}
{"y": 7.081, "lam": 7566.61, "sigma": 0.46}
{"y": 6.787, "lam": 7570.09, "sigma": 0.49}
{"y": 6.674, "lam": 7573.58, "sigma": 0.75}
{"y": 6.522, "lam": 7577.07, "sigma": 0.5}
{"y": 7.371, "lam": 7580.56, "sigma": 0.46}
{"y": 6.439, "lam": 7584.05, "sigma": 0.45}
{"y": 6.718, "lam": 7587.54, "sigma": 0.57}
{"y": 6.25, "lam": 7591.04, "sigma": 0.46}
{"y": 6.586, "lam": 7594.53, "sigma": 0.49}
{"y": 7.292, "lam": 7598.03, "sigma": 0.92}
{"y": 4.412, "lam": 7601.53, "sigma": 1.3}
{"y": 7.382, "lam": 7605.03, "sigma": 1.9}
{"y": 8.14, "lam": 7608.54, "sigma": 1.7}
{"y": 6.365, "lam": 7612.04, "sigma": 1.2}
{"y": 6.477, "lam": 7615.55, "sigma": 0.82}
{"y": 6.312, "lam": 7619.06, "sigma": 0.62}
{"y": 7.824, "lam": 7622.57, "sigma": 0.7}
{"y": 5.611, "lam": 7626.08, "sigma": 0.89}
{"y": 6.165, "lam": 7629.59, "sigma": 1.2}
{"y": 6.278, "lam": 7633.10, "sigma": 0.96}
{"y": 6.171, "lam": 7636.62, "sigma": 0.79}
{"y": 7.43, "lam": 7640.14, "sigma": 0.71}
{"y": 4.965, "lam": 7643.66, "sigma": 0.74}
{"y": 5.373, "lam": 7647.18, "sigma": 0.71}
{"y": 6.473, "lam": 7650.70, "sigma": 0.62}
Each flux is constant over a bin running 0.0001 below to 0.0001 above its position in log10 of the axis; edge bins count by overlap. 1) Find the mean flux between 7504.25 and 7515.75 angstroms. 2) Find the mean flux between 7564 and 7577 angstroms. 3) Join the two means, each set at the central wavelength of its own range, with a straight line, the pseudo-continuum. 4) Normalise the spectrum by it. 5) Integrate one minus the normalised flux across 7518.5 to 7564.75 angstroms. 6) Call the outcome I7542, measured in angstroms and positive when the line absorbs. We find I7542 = 1.3 angstroms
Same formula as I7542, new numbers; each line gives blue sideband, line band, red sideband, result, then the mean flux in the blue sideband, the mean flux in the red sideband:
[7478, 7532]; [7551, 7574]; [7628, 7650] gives -1.5 angstroms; 6.43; 6.08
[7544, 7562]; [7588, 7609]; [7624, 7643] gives -0.6 angstroms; 6.55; 6.28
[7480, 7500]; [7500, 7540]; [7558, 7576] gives 1.3 angstroms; 6.58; 6.72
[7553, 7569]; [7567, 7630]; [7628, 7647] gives -2.4 angstroms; 6.66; 6.13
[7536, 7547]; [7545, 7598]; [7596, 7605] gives -1.7 angstroms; 6.75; 6.17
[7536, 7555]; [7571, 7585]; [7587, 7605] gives -0.7 angstroms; 6.63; 6.33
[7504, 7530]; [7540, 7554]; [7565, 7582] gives 0.2 angstroms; 6.26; 6.88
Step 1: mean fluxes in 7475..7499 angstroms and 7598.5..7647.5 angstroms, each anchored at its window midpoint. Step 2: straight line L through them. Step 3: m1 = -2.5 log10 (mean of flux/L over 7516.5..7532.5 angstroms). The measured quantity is 0.08 mag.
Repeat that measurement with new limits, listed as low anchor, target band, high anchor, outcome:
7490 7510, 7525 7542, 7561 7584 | 0.03 mag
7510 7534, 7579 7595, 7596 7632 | -0.03 mag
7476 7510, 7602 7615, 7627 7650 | -0.13 mag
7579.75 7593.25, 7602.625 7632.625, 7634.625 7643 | -0.02 mag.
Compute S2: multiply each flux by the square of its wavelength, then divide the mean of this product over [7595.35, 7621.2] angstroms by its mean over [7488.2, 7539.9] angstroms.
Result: 1.1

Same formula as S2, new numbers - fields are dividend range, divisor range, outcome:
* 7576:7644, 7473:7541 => 1.04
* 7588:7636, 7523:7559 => 1.03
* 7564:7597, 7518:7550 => 1.06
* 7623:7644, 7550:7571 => 0.96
